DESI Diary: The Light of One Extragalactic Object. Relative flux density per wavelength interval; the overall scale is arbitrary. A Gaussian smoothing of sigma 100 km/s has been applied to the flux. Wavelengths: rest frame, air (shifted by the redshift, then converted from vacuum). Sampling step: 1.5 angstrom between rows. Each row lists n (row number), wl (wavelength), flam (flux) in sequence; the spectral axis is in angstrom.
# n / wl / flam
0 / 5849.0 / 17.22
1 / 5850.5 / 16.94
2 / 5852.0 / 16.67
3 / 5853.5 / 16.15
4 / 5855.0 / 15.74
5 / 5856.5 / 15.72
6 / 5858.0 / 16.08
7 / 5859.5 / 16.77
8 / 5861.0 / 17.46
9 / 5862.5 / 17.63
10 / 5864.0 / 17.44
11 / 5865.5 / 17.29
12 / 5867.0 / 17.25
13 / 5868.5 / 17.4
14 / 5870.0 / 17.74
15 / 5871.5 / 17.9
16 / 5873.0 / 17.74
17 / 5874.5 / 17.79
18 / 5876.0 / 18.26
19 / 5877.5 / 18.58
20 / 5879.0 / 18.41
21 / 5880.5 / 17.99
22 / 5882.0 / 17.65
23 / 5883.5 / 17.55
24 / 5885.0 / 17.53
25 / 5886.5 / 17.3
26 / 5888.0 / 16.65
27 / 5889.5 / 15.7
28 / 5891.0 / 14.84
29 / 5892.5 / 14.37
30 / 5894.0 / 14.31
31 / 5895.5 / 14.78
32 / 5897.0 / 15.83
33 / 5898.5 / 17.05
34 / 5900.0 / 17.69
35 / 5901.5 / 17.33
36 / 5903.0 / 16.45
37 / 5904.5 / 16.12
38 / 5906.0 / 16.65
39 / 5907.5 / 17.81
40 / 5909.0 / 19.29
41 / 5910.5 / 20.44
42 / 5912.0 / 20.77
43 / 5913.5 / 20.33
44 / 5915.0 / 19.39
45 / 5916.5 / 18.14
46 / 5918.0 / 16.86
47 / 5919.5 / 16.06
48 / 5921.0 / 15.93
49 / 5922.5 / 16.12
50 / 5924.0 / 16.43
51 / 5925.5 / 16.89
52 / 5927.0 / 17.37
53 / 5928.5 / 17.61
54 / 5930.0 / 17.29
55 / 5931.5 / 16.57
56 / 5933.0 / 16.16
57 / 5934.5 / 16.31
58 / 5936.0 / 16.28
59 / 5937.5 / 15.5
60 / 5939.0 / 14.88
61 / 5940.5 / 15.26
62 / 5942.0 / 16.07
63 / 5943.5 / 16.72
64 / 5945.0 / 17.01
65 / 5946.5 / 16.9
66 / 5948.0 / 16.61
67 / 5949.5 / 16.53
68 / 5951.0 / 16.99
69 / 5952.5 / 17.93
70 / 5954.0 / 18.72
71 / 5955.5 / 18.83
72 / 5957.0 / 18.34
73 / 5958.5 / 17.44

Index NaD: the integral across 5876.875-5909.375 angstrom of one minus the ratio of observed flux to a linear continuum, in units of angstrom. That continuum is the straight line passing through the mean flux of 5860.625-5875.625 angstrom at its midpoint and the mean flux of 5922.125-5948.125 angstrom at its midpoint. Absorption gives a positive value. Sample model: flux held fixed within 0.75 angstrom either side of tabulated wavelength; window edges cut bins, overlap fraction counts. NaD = 0.7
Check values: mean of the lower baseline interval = 17.6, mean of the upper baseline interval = 16.4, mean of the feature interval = 16.8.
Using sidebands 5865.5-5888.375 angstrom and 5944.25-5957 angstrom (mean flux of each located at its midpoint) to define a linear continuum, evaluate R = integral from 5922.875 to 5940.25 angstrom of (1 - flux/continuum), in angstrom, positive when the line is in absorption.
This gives 1.1 angstrom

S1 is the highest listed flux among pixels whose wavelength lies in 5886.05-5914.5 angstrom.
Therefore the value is 20.77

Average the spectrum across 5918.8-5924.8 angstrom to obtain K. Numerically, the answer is 16.1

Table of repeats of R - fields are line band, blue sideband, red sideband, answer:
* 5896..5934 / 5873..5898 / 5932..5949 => -2.3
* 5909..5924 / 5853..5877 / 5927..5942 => -1.5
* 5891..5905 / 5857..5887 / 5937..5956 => 1.1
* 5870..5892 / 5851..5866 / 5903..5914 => 0.2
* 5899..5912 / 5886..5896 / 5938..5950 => -1.9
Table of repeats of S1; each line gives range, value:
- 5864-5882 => 18.58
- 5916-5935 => 18.14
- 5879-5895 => 18.41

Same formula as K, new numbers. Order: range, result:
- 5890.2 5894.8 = 14.5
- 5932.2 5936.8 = 16.2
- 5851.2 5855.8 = 16.2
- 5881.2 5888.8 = 17.3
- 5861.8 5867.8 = 17.4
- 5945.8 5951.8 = 16.8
